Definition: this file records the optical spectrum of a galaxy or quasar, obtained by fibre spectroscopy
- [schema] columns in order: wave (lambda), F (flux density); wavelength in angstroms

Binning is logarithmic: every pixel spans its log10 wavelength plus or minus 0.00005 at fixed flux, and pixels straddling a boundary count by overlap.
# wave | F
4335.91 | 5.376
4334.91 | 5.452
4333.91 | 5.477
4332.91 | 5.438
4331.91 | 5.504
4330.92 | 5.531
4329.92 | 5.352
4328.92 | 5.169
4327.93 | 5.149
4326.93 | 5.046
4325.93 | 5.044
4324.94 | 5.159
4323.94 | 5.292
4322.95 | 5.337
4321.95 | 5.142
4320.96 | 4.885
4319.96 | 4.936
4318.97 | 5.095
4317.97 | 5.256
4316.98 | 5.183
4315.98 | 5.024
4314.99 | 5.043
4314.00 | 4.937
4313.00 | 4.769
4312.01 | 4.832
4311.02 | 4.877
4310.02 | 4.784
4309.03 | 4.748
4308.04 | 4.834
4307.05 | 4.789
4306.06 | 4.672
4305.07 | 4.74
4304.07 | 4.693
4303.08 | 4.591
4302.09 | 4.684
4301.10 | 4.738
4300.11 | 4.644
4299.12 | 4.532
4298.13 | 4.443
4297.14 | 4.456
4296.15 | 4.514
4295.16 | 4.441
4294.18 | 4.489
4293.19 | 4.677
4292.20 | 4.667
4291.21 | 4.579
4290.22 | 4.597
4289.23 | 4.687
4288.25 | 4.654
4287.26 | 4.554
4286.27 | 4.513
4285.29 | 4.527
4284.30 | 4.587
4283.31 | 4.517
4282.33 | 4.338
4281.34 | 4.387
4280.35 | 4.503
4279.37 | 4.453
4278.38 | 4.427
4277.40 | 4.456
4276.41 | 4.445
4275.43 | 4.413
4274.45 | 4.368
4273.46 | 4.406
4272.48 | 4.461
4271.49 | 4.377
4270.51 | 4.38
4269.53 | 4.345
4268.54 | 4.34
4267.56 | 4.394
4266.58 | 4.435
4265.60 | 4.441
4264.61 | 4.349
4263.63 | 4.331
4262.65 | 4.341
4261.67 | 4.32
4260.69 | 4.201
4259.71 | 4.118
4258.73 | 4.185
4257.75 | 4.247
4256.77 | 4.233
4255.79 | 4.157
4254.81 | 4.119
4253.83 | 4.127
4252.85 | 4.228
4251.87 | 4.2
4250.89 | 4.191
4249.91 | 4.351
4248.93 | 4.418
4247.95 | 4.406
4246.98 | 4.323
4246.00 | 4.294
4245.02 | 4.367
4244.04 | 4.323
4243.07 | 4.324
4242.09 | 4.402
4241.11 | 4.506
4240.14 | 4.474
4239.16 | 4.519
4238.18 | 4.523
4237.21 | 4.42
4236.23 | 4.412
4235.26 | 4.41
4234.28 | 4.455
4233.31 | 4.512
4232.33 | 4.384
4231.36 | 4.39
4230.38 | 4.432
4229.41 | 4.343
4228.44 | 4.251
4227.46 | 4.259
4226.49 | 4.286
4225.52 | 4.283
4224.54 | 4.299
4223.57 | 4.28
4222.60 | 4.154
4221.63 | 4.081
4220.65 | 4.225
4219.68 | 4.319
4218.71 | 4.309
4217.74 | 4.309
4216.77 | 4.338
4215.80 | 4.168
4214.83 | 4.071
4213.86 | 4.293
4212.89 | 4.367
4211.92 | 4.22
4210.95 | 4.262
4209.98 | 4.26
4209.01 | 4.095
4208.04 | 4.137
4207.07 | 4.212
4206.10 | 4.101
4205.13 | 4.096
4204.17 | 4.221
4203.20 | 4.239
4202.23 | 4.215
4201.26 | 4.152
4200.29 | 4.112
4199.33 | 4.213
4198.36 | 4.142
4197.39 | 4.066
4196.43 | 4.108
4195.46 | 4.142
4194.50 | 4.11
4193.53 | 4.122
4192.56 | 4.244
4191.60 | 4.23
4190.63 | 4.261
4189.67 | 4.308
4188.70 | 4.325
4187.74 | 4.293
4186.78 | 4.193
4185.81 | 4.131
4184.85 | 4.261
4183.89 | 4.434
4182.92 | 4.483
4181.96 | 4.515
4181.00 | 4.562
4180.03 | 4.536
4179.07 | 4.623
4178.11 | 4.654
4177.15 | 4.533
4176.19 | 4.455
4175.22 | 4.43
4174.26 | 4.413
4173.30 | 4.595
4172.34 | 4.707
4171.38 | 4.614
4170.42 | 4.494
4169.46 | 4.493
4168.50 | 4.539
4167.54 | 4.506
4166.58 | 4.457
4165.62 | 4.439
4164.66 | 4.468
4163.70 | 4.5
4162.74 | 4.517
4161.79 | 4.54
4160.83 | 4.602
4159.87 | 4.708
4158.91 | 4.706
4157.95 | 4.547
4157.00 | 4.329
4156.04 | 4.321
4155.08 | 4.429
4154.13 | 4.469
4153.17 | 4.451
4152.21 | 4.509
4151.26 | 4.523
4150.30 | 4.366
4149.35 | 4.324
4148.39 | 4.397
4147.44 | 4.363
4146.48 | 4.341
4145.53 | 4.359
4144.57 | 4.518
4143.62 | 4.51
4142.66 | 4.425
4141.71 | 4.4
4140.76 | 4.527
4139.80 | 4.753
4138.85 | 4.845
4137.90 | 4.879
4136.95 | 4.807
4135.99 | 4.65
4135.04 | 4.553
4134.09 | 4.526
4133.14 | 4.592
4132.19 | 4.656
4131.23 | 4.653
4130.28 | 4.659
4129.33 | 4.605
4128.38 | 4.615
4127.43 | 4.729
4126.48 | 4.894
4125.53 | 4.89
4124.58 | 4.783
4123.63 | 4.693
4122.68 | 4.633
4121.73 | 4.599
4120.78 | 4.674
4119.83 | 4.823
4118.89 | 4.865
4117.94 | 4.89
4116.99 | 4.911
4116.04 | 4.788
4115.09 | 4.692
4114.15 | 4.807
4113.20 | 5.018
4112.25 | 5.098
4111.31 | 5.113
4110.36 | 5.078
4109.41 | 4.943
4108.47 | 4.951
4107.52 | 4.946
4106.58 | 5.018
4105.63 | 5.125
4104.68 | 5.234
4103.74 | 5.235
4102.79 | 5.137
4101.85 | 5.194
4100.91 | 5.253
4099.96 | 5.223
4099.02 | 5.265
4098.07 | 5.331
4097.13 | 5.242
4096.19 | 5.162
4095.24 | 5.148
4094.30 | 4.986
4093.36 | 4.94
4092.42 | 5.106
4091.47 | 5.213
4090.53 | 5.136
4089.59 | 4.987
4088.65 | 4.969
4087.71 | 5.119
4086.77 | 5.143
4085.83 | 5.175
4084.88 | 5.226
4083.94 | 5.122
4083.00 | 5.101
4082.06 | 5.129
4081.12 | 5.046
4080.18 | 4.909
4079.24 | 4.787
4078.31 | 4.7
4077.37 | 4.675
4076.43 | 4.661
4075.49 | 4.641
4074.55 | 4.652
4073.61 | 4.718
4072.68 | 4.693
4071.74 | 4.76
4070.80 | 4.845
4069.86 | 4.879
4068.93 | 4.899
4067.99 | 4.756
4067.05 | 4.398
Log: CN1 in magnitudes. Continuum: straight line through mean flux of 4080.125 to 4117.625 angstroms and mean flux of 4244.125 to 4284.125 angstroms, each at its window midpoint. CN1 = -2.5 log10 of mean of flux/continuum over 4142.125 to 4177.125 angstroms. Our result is 0.08 mag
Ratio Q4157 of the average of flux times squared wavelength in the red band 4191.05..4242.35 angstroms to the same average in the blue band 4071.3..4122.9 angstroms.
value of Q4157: 0.91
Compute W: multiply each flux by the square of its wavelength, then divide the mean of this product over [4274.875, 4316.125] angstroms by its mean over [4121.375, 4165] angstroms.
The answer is 1.09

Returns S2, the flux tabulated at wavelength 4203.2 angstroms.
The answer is 4.239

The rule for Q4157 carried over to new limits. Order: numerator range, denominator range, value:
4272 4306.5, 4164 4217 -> 1.10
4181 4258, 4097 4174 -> 0.95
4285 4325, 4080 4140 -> 1.06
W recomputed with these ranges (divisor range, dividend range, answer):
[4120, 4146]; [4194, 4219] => 0.93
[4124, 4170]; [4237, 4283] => 1.01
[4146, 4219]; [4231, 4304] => 1.06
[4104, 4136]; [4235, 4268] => 0.96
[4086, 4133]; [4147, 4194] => 0.92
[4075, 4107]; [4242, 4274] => 0.92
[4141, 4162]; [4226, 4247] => 1.03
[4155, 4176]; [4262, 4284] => 1.03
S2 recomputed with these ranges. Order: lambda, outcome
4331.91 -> 5.504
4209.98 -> 4.26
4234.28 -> 4.455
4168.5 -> 4.539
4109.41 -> 4.943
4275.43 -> 4.413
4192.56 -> 4.244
